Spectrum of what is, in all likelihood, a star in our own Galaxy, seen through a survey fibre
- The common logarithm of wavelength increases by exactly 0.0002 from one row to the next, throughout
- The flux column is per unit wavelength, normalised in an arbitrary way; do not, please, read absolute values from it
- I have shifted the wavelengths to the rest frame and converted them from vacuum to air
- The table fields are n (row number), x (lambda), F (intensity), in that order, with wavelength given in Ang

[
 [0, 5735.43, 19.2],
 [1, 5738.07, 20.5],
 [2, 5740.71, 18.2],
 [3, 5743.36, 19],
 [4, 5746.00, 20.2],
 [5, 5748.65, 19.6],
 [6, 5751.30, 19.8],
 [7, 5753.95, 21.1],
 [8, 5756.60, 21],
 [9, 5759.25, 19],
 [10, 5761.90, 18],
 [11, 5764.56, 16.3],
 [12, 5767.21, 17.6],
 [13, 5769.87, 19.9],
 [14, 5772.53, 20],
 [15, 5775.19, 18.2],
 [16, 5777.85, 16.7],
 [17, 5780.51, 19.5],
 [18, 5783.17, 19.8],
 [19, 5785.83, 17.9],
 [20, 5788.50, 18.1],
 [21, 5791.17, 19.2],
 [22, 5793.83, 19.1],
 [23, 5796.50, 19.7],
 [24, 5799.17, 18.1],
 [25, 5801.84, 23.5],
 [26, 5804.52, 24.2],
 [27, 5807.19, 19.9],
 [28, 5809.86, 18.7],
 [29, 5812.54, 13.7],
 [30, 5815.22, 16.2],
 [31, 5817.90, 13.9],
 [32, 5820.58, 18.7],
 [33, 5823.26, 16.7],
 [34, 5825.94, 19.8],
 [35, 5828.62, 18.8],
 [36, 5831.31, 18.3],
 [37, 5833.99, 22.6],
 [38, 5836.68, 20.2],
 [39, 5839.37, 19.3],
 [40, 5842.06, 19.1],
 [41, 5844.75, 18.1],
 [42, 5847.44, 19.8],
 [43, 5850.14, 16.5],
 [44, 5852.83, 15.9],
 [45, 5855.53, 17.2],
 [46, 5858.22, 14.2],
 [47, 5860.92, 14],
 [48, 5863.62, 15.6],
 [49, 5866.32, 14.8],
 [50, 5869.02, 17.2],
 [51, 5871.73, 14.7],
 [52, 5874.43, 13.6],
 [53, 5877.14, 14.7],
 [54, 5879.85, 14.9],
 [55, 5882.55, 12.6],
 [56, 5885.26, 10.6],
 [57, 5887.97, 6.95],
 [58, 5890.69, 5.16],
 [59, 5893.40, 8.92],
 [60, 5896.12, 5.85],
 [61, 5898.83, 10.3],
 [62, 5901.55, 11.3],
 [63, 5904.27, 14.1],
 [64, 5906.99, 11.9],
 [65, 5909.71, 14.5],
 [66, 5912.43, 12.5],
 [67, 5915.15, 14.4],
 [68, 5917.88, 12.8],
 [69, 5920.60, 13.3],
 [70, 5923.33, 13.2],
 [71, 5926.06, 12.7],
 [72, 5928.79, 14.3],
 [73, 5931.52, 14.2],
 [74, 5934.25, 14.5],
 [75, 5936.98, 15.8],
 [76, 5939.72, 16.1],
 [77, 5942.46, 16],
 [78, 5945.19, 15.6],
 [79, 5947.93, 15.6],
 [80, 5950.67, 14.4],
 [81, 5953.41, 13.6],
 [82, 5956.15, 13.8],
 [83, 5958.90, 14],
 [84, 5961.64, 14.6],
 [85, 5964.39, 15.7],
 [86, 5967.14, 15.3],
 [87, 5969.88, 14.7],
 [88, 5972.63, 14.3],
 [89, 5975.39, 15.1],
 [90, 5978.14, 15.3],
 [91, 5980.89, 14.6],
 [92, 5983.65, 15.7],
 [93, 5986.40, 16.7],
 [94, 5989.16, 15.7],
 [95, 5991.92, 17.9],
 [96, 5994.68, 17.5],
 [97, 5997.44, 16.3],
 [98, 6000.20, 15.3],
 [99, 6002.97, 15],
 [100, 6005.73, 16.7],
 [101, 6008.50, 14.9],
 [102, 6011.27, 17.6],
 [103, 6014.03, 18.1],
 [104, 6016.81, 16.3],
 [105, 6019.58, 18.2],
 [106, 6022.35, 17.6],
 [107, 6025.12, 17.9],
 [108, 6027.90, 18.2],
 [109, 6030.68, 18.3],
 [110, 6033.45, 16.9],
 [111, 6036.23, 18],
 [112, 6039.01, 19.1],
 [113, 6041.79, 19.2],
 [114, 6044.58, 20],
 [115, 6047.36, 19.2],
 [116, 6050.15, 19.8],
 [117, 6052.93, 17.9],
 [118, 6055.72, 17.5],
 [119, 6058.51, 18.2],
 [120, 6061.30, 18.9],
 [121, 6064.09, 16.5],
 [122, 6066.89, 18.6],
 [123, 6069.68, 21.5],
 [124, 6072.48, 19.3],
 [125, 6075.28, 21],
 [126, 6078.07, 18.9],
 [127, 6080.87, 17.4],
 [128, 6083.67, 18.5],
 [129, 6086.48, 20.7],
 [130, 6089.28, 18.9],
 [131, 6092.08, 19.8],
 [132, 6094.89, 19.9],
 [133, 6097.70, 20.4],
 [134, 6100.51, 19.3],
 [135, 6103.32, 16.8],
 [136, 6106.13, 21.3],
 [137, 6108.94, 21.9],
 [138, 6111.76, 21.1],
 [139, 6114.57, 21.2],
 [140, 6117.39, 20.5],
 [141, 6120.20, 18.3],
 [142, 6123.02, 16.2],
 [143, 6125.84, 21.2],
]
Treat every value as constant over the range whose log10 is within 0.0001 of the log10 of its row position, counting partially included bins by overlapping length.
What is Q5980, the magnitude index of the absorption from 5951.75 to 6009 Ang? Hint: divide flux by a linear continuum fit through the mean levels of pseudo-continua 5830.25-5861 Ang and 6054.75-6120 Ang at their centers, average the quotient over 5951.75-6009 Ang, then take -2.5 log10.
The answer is 0.22 mag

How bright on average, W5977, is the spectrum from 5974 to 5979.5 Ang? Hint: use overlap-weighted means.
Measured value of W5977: 15.2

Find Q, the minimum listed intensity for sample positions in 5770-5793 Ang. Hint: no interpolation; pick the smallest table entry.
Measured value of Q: 16.7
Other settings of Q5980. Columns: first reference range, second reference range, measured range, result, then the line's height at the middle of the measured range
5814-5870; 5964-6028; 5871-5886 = 0.25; 17.2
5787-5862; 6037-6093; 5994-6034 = 0.12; 18.9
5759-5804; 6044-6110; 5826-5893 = 0.22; 19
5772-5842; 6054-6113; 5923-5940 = 0.31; 19.1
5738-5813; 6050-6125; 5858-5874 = 0.27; 19.2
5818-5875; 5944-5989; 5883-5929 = 0.39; 16.2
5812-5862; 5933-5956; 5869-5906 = 0.41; 16.4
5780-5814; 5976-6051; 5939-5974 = 0.19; 17.8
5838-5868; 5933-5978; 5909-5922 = 0.17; 15.7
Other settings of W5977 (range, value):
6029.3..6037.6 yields 17.7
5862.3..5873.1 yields 15.6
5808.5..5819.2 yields 15.6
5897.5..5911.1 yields 12.4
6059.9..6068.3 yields 18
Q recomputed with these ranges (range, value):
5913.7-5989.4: 12.7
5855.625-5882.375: 13.6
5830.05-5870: 14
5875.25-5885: 12.6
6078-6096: 17.4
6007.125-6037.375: 14.9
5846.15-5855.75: 15.9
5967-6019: 14.3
